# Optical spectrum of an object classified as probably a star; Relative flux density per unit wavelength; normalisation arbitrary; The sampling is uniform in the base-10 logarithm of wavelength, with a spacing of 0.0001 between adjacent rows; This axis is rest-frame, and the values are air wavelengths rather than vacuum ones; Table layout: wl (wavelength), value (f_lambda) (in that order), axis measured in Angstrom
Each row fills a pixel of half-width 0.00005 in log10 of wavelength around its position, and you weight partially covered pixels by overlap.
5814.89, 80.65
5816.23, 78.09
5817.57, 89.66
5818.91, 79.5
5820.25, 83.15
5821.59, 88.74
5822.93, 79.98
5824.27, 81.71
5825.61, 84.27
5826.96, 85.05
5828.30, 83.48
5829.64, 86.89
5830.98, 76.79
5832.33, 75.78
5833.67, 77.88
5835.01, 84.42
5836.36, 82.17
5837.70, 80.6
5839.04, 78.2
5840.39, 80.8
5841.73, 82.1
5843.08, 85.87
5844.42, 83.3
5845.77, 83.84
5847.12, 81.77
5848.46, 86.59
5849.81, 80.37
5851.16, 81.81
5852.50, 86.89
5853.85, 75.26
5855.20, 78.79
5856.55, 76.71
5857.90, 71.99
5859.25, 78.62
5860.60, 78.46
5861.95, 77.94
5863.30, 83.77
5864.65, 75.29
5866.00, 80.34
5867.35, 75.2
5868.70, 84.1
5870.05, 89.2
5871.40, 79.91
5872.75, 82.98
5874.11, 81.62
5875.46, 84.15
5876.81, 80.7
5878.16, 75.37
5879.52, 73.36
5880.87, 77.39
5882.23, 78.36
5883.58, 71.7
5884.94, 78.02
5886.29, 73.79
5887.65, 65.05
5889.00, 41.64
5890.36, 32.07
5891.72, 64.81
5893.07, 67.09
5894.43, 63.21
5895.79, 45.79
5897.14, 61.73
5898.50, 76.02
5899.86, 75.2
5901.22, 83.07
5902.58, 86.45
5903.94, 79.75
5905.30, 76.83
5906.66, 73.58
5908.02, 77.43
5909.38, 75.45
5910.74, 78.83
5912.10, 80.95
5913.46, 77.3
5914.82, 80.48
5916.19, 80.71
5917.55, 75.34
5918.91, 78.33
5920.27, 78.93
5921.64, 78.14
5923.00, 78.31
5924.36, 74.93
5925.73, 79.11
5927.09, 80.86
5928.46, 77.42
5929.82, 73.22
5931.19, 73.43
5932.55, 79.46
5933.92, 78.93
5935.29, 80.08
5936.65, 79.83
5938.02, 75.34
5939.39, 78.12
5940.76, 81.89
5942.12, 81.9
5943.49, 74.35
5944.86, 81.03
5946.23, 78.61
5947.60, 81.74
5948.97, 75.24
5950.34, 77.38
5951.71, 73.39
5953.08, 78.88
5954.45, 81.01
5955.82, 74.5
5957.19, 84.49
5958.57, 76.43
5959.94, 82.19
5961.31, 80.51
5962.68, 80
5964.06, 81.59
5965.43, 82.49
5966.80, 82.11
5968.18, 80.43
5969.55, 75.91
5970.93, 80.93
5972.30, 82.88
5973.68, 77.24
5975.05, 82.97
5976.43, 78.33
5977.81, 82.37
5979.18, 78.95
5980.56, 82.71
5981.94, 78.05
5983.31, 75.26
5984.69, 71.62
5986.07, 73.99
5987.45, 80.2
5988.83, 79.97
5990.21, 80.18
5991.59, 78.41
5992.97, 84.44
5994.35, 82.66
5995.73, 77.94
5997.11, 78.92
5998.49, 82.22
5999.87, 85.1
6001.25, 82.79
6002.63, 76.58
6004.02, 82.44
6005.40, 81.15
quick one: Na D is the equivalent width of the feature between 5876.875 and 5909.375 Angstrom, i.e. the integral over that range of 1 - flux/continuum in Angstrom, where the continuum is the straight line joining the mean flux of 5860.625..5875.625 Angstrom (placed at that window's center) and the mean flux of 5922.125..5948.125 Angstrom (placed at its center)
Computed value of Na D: 4.2 Angstrom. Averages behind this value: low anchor 81.1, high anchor 78.3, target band 69.8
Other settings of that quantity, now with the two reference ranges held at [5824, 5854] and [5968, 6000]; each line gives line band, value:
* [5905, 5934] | 1.10 Angstrom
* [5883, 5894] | 2.64 Angstrom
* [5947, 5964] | 0.24 Angstrom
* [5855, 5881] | 0.72 Angstrom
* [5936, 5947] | 0.19 Angstrom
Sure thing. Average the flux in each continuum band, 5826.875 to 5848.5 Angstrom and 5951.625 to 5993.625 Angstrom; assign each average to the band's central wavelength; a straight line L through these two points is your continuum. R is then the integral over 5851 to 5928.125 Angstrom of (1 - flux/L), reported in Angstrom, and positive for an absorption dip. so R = 5.3 Angstrom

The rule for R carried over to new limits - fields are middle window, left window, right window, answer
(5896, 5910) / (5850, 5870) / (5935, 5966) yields 0.65 Angstrom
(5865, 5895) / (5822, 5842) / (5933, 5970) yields 2.90 Angstrom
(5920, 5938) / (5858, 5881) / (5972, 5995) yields 0.40 Angstrom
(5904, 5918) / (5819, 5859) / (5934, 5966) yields 0.38 Angstrom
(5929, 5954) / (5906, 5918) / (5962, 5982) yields 0.38 Angstrom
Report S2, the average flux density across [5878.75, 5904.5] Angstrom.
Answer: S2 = 68.1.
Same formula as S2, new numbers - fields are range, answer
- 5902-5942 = 78.3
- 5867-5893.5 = 72.9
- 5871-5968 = 75.9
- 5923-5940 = 77.6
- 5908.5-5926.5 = 78.2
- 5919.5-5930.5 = 77.6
